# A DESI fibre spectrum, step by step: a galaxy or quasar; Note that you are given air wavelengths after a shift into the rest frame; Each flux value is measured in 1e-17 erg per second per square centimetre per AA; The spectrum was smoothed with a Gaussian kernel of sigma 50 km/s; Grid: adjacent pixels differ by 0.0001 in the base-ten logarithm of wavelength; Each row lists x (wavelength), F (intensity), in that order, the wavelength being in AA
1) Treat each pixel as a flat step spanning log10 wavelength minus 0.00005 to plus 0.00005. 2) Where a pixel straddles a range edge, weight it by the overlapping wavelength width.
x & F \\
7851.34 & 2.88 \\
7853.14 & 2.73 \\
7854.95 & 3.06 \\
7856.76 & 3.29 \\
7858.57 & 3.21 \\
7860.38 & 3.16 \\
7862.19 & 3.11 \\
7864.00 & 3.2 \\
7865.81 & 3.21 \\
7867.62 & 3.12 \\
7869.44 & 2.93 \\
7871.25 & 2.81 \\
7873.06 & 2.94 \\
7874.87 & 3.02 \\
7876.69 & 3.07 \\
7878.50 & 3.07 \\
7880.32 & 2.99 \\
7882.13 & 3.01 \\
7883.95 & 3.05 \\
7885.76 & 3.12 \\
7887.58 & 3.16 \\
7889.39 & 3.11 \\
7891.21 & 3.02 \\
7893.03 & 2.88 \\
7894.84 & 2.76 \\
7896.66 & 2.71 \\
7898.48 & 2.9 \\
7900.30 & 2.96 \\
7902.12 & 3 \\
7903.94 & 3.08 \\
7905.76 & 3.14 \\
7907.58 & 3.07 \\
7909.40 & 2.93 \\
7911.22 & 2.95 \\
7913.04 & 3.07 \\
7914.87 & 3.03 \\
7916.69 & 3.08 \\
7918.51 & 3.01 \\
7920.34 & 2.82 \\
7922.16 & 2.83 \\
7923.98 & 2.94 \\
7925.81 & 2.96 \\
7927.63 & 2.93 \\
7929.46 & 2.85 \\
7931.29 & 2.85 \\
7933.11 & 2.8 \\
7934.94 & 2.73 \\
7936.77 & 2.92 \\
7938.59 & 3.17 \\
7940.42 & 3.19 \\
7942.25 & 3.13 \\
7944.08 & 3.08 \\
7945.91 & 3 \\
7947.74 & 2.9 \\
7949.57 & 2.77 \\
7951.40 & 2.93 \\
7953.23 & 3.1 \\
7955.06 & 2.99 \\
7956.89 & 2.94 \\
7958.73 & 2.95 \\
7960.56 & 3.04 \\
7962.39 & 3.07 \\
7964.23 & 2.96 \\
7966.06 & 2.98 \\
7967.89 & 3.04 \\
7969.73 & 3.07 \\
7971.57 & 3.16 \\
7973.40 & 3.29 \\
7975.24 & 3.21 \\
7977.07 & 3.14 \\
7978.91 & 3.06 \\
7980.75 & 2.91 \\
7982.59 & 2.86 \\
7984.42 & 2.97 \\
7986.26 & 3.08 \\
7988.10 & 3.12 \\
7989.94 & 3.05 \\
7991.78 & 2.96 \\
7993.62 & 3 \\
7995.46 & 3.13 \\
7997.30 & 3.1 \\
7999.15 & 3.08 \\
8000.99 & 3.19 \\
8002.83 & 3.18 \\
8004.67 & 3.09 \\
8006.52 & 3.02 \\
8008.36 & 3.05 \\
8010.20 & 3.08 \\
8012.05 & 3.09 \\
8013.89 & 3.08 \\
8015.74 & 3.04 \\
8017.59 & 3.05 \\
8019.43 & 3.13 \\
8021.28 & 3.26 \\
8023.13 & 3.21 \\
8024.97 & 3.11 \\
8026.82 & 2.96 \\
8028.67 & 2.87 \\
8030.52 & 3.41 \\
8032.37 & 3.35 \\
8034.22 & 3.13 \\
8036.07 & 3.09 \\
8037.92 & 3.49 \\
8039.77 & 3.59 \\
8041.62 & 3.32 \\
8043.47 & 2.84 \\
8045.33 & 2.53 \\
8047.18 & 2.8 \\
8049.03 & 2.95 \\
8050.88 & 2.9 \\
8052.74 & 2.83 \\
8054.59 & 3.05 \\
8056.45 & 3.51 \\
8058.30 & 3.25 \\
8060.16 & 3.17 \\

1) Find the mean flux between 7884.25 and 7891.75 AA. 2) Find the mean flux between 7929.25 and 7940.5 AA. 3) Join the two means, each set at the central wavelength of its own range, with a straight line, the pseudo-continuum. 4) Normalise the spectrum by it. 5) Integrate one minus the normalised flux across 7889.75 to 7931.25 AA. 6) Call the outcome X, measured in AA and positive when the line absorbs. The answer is 0.86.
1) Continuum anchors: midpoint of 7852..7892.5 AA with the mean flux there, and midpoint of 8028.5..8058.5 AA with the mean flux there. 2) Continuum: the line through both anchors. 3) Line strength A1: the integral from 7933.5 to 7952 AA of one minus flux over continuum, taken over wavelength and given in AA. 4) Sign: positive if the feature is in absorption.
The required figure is 0.6 AA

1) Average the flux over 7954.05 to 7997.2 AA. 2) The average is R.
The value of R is 3.04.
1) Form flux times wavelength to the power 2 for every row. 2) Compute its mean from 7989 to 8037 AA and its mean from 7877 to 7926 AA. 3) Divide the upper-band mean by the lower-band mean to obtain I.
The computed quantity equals 1.07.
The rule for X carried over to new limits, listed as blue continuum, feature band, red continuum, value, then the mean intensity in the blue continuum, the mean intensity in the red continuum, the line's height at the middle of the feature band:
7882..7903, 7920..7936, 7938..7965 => 0.73 AA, 2.97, 3.01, 3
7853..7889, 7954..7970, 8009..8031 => 0.45 AA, 3.07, 3.1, 3.09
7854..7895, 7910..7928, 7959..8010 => 0.59 AA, 3.06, 3.07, 3.06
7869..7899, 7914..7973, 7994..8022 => 1.12 AA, 2.98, 3.1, 3.04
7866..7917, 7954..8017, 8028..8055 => -0.17 AA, 3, 3.08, 3.05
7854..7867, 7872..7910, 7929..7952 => 1.10 AA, 3.17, 2.95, 3.09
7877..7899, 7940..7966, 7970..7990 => 0.44 AA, 2.99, 3.08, 3.05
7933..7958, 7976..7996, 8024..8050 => 0.06 AA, 2.98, 3.1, 3.03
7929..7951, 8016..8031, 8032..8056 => -0.33 AA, 2.95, 3.07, 3.05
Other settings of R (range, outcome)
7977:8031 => 3.07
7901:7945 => 2.98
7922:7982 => 3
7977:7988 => 3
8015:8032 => 3.12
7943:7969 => 2.98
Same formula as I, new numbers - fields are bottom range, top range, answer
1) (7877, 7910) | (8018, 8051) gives 1.07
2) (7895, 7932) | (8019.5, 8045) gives 1.11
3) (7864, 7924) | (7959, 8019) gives 1.05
